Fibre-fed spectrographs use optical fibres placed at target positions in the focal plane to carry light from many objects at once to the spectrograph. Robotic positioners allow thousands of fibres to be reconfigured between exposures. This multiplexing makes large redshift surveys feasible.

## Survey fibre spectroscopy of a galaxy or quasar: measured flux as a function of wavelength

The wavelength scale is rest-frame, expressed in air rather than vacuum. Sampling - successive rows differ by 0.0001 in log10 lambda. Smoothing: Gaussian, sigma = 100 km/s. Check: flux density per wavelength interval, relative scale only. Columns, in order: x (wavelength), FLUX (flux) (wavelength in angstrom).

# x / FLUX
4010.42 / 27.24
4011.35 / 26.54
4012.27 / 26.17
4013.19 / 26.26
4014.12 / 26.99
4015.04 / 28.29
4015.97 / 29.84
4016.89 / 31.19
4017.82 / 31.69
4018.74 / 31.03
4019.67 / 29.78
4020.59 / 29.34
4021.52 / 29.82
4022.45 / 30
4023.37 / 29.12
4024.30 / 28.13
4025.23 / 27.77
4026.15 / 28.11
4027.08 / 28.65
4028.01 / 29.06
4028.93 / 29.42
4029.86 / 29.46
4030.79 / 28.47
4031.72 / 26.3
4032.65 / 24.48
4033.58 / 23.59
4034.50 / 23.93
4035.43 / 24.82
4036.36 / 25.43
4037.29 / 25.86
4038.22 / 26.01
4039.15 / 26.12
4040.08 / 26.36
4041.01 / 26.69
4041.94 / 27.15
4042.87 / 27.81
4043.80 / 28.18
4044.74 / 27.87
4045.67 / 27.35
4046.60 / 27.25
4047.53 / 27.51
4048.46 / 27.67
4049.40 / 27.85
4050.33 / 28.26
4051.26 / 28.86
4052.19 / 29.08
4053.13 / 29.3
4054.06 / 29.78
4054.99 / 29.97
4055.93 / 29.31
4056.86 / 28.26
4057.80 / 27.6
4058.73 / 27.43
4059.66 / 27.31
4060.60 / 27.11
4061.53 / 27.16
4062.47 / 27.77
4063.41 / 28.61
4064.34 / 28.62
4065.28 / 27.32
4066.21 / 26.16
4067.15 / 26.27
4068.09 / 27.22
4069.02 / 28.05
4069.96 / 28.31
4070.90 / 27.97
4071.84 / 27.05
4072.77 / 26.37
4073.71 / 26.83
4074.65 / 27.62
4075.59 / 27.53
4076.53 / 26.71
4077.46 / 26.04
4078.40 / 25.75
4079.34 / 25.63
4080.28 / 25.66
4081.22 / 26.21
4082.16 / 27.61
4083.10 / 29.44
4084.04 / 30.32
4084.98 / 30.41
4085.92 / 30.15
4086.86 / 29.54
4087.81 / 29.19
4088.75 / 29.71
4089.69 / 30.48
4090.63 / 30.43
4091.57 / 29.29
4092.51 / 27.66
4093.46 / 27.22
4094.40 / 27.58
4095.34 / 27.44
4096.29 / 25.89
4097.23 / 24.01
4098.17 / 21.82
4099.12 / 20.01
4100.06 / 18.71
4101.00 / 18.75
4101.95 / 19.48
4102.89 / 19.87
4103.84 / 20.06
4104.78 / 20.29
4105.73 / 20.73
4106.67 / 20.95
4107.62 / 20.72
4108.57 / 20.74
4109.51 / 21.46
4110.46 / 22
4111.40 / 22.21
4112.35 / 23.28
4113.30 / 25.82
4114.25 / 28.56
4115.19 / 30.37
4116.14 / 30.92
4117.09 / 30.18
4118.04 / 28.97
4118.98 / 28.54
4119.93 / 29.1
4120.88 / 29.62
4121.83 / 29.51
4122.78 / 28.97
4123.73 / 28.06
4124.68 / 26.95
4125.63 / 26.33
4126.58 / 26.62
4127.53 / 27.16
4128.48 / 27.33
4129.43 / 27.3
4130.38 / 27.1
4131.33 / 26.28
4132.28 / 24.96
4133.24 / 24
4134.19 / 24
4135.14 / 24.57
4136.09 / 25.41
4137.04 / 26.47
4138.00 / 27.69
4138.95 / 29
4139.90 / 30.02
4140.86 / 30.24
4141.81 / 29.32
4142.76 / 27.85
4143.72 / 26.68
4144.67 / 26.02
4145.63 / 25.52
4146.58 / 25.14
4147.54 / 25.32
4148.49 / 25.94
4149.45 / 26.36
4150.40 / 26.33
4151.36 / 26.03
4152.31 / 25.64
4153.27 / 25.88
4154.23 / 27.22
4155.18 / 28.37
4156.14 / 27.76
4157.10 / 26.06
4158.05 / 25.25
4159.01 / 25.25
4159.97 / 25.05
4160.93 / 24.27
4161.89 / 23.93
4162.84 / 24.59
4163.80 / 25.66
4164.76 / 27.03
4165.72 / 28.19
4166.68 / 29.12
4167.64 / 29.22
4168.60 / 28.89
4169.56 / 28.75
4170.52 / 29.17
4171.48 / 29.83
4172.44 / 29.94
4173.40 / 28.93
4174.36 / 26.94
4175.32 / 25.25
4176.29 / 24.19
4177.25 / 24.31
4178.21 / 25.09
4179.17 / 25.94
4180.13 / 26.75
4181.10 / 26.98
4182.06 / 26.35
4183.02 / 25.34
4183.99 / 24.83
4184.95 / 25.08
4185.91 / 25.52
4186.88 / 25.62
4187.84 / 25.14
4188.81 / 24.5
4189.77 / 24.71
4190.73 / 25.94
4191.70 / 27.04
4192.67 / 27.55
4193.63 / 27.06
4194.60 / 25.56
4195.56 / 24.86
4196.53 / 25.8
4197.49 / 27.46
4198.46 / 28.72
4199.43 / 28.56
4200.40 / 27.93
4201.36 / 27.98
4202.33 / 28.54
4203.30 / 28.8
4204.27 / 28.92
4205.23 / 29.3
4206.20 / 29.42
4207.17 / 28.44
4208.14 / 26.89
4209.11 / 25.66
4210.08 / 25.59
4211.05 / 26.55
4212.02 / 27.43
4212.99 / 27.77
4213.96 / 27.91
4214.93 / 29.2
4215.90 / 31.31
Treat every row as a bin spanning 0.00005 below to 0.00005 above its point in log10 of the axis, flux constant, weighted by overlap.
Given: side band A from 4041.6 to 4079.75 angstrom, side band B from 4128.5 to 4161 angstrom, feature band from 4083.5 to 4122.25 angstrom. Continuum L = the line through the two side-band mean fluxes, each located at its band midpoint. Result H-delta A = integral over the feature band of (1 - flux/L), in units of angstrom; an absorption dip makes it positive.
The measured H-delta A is 2.0 angstrom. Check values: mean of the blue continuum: 27.7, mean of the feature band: 25.7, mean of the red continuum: 26.5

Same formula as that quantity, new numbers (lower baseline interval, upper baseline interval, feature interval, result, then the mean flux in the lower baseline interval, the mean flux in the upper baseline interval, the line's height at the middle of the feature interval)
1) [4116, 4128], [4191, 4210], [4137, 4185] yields 2.09 angstrom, 28.5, 27.5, 28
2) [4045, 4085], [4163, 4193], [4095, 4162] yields 3.85 angstrom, 27.7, 26.7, 27.1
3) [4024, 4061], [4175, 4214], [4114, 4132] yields -0.83 angstrom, 27.5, 26.6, 27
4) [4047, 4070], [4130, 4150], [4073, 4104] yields 1.45 angstrom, 28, 26.6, 27.5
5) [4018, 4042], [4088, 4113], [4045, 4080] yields -2.61 angstrom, 27.6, 23.6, 25.7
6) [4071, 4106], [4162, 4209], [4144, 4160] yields 0.31 angstrom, 25.9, 27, 26.6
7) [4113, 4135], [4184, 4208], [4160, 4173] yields -0.12 angstrom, 27.6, 27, 27.3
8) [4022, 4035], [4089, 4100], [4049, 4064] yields -0.72 angstrom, 27.6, 26.3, 27.1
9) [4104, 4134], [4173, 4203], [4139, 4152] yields -0.49 angstrom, 25.9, 26.3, 26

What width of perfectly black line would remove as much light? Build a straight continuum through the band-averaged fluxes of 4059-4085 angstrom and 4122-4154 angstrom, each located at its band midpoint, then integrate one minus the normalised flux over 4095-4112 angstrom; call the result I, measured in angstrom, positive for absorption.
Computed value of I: 3.6 angstrom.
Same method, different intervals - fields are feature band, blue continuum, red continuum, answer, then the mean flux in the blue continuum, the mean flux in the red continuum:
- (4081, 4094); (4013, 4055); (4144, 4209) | -0.8 angstrom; 27.9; 26.7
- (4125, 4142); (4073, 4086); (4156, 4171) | 0.1 angstrom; 27.5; 26.7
